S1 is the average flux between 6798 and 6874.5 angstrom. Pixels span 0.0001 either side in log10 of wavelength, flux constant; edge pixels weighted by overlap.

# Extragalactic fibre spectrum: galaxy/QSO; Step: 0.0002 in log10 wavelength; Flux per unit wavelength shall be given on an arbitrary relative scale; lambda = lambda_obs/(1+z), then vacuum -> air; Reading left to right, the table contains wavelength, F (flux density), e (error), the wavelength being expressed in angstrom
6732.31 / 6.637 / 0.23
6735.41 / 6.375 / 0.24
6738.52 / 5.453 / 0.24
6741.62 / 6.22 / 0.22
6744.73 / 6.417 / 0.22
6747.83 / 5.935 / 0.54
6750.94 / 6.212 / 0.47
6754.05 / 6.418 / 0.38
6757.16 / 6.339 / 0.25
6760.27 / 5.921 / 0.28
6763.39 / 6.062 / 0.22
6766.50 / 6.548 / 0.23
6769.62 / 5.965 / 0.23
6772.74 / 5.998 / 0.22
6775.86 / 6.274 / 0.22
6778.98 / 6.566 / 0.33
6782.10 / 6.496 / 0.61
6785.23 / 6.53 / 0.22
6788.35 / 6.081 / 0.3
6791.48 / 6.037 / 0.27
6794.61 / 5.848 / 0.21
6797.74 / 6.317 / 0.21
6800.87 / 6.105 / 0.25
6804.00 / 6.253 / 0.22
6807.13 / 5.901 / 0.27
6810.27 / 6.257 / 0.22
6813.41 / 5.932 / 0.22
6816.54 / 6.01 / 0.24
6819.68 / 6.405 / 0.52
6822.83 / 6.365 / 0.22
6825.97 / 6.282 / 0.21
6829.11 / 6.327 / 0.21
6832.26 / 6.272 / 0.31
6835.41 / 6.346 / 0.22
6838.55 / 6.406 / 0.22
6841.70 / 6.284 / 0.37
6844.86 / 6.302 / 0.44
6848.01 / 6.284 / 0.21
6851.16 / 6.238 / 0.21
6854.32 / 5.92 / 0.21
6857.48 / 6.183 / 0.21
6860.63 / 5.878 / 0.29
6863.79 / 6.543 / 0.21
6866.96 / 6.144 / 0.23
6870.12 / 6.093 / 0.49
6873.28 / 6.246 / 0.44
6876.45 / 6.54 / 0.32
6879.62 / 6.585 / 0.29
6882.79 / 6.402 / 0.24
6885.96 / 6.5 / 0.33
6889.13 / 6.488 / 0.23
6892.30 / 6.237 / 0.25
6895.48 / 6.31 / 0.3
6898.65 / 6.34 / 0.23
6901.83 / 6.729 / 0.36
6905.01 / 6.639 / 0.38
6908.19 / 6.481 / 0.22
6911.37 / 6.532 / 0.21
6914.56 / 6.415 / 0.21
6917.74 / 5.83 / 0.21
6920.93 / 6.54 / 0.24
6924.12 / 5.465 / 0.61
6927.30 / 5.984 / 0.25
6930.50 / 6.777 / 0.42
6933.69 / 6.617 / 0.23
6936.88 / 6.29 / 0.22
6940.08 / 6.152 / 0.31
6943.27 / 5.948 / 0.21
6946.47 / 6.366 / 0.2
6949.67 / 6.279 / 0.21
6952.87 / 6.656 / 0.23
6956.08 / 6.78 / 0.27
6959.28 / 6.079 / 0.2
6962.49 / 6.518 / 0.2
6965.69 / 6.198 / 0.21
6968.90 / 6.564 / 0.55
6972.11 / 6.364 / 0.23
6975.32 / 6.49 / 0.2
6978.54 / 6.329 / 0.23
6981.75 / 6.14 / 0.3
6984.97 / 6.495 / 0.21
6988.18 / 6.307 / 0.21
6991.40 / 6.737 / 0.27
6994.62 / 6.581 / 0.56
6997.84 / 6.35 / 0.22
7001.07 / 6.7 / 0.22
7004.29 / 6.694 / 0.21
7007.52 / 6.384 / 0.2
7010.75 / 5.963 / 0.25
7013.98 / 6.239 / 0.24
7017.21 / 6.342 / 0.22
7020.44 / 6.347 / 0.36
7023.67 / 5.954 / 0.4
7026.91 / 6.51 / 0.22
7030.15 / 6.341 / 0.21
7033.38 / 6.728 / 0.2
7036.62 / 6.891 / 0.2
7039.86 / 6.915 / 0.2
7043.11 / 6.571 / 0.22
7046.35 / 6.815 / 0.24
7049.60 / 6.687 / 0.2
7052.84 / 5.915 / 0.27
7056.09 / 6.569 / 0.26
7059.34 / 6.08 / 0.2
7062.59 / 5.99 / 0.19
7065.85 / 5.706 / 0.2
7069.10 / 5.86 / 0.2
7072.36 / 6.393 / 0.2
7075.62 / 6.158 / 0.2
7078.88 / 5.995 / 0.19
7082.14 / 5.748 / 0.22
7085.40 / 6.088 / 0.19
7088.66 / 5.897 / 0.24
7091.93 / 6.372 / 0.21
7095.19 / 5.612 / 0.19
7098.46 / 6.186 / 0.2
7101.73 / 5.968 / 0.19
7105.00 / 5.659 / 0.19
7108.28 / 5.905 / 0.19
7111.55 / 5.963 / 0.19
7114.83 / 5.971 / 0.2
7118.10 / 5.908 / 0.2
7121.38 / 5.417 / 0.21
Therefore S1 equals 6.21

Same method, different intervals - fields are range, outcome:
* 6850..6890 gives 6.29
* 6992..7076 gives 6.38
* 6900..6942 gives 6.34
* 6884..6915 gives 6.47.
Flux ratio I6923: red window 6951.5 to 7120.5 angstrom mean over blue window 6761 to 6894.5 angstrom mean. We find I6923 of 1.0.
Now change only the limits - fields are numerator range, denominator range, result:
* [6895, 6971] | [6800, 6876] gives 1.02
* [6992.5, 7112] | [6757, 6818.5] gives 1.01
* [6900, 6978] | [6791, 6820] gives 1.04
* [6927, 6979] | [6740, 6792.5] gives 1.02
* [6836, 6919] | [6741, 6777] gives 1.02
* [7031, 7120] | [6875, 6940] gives 0.97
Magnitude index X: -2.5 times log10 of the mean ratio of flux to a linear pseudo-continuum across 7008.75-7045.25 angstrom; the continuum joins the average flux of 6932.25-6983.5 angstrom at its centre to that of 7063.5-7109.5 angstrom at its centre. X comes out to -0.05 mag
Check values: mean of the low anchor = 6.36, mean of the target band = 6.44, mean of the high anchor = 5.97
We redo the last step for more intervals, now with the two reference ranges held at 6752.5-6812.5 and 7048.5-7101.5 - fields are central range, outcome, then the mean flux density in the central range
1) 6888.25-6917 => -0.05 mag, 6.44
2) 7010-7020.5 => -0.02 mag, 6.23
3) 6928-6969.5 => -0.05 mag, 6.39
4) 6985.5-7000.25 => -0.07 mag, 6.51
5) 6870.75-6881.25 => -0.05 mag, 6.42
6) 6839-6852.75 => -0.02 mag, 6.28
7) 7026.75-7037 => -0.09 mag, 6.6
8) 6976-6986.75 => -0.04 mag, 6.34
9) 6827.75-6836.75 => -0.02 mag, 6.31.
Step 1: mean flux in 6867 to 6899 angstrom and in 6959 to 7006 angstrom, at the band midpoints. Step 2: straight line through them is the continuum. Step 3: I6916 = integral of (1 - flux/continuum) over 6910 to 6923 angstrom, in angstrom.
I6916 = 0.20 angstrom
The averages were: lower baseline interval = 6.37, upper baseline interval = 6.45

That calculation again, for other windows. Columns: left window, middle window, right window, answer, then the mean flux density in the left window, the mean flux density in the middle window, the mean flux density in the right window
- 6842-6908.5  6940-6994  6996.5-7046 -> 0.3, 6.33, 6.39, 6.47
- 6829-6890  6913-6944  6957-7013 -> 0.7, 6.3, 6.21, 6.41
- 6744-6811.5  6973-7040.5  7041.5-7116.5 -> -3.6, 6.2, 6.44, 6.09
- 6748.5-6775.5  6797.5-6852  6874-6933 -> 0.3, 6.18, 6.24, 6.38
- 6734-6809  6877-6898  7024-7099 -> -0.7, 6.18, 6.42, 6.26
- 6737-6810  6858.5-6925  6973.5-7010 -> -0.1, 6.17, 6.34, 6.46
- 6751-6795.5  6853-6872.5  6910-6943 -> 0.3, 6.22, 6.14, 6.25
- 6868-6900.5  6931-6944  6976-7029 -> 0.1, 6.37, 6.32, 6.38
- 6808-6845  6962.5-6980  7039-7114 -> -0.6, 6.26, 6.4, 6.12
